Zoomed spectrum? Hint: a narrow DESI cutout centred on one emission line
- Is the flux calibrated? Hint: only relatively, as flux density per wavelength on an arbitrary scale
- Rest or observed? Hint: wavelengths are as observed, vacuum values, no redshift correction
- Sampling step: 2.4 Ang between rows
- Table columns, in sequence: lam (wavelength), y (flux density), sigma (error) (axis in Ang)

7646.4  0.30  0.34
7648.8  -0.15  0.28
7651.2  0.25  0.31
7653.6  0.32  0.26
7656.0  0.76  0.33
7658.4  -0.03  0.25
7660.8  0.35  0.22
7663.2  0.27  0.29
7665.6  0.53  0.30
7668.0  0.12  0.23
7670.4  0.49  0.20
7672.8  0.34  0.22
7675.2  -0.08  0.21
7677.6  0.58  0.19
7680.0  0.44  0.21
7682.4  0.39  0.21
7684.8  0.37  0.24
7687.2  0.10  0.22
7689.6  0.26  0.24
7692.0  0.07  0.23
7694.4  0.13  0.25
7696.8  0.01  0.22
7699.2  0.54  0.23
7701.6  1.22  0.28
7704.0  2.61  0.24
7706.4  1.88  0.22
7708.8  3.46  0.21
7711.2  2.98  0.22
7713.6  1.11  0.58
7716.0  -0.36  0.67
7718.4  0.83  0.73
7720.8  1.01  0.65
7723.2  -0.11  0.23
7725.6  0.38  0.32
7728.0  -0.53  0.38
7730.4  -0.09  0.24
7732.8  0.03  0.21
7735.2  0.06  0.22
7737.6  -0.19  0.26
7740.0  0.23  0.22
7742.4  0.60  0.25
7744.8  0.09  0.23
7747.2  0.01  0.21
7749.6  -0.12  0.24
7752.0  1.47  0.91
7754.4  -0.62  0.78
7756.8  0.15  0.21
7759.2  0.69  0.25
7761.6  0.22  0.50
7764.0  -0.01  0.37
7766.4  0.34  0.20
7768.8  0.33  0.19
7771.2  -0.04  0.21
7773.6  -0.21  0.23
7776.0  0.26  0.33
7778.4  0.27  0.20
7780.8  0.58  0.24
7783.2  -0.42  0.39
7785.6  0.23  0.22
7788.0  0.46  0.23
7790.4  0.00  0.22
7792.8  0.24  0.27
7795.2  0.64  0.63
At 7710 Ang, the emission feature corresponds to [O II]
